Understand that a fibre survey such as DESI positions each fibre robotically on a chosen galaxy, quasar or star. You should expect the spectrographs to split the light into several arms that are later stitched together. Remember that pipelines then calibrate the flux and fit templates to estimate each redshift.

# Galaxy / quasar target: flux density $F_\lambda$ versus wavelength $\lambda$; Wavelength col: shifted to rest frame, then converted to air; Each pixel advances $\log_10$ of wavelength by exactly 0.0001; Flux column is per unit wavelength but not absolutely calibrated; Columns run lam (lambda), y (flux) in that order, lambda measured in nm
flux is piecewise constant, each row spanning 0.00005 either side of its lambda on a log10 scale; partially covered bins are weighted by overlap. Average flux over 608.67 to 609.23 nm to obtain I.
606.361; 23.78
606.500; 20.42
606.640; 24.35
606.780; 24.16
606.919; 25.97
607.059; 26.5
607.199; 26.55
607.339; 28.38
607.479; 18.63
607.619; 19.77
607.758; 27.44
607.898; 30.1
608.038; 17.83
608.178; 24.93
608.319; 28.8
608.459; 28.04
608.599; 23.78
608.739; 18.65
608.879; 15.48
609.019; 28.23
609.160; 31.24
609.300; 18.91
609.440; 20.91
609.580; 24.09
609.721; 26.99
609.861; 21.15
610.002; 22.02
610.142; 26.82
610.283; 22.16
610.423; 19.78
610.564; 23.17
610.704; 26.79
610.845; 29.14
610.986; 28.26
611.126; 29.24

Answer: 23.4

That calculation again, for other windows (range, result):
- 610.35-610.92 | 24.7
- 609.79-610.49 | 22.4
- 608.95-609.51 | 24.8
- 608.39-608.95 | 21.5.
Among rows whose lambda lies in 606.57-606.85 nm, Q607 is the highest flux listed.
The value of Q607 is 24.35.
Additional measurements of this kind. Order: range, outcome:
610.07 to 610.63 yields 26.82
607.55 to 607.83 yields 27.44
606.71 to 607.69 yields 28.38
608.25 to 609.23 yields 31.24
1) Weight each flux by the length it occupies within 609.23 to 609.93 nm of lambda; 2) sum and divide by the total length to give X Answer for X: 22.4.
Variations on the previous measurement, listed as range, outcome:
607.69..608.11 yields 25.1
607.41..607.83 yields 22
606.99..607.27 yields 26.5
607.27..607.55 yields 23.5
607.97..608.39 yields 23.8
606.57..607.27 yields 25.5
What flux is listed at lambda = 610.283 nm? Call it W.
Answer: 22.16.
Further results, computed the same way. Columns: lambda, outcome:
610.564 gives 23.17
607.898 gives 30.1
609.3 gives 18.91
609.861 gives 21.15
